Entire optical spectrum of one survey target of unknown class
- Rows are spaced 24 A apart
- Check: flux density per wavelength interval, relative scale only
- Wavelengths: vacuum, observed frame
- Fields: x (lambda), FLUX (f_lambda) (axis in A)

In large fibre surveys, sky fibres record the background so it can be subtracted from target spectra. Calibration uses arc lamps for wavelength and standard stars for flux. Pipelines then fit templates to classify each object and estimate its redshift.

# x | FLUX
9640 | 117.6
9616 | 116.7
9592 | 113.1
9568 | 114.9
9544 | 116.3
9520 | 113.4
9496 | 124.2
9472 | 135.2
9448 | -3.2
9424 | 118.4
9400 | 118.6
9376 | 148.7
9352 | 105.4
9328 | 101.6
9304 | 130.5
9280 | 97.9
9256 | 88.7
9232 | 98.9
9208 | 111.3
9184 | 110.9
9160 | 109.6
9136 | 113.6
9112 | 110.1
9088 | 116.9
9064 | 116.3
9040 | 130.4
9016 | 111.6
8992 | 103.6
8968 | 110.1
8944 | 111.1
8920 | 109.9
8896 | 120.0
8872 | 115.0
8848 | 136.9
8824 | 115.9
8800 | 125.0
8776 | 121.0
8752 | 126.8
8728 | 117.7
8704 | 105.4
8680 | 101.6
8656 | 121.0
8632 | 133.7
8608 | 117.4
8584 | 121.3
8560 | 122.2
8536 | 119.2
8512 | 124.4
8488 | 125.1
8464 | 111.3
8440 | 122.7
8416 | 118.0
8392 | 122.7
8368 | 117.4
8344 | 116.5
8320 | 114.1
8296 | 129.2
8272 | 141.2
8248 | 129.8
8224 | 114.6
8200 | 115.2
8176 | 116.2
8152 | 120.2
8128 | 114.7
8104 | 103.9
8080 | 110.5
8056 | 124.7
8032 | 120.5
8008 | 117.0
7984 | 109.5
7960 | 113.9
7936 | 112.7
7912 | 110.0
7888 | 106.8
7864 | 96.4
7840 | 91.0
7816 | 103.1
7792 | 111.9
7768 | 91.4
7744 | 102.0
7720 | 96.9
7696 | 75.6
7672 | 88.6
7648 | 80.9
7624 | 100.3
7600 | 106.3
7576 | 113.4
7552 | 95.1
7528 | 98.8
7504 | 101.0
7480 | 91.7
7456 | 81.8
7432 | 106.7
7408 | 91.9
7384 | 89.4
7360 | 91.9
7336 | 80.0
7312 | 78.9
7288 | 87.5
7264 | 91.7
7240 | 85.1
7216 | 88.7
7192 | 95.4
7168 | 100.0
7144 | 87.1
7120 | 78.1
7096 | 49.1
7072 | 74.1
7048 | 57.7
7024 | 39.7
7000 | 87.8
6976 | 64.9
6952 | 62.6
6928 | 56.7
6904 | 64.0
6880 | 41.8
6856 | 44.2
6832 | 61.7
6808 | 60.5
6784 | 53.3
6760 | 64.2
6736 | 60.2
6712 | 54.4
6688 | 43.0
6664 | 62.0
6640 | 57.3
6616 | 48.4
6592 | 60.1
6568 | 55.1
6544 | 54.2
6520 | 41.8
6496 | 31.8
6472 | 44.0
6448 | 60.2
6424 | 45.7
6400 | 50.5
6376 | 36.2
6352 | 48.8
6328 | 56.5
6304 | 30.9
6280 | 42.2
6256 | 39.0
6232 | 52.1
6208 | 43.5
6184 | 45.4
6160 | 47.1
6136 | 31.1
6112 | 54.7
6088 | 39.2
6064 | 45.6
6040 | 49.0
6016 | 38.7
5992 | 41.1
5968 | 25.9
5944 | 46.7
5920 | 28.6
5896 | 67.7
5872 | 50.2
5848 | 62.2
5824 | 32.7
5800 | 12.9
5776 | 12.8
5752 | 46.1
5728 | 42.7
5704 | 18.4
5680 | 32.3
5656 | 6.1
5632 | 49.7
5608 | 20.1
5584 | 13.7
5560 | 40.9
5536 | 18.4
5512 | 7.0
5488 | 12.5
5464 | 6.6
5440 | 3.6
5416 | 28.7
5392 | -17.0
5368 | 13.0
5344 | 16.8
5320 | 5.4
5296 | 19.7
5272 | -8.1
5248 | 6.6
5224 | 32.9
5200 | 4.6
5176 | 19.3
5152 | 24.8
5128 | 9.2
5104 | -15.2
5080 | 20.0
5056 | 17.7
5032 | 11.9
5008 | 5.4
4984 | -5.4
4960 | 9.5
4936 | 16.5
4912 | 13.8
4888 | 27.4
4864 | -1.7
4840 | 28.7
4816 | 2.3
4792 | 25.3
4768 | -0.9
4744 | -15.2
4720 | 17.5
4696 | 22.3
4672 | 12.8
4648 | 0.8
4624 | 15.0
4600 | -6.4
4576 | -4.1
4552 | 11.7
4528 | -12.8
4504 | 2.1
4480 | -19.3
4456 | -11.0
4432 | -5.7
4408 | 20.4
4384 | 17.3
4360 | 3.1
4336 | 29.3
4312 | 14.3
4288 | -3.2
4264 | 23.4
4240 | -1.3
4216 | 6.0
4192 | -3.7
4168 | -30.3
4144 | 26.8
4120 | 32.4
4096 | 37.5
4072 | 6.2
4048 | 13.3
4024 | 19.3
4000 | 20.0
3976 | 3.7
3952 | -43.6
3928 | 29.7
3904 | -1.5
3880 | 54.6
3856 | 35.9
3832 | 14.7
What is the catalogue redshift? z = 0.787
